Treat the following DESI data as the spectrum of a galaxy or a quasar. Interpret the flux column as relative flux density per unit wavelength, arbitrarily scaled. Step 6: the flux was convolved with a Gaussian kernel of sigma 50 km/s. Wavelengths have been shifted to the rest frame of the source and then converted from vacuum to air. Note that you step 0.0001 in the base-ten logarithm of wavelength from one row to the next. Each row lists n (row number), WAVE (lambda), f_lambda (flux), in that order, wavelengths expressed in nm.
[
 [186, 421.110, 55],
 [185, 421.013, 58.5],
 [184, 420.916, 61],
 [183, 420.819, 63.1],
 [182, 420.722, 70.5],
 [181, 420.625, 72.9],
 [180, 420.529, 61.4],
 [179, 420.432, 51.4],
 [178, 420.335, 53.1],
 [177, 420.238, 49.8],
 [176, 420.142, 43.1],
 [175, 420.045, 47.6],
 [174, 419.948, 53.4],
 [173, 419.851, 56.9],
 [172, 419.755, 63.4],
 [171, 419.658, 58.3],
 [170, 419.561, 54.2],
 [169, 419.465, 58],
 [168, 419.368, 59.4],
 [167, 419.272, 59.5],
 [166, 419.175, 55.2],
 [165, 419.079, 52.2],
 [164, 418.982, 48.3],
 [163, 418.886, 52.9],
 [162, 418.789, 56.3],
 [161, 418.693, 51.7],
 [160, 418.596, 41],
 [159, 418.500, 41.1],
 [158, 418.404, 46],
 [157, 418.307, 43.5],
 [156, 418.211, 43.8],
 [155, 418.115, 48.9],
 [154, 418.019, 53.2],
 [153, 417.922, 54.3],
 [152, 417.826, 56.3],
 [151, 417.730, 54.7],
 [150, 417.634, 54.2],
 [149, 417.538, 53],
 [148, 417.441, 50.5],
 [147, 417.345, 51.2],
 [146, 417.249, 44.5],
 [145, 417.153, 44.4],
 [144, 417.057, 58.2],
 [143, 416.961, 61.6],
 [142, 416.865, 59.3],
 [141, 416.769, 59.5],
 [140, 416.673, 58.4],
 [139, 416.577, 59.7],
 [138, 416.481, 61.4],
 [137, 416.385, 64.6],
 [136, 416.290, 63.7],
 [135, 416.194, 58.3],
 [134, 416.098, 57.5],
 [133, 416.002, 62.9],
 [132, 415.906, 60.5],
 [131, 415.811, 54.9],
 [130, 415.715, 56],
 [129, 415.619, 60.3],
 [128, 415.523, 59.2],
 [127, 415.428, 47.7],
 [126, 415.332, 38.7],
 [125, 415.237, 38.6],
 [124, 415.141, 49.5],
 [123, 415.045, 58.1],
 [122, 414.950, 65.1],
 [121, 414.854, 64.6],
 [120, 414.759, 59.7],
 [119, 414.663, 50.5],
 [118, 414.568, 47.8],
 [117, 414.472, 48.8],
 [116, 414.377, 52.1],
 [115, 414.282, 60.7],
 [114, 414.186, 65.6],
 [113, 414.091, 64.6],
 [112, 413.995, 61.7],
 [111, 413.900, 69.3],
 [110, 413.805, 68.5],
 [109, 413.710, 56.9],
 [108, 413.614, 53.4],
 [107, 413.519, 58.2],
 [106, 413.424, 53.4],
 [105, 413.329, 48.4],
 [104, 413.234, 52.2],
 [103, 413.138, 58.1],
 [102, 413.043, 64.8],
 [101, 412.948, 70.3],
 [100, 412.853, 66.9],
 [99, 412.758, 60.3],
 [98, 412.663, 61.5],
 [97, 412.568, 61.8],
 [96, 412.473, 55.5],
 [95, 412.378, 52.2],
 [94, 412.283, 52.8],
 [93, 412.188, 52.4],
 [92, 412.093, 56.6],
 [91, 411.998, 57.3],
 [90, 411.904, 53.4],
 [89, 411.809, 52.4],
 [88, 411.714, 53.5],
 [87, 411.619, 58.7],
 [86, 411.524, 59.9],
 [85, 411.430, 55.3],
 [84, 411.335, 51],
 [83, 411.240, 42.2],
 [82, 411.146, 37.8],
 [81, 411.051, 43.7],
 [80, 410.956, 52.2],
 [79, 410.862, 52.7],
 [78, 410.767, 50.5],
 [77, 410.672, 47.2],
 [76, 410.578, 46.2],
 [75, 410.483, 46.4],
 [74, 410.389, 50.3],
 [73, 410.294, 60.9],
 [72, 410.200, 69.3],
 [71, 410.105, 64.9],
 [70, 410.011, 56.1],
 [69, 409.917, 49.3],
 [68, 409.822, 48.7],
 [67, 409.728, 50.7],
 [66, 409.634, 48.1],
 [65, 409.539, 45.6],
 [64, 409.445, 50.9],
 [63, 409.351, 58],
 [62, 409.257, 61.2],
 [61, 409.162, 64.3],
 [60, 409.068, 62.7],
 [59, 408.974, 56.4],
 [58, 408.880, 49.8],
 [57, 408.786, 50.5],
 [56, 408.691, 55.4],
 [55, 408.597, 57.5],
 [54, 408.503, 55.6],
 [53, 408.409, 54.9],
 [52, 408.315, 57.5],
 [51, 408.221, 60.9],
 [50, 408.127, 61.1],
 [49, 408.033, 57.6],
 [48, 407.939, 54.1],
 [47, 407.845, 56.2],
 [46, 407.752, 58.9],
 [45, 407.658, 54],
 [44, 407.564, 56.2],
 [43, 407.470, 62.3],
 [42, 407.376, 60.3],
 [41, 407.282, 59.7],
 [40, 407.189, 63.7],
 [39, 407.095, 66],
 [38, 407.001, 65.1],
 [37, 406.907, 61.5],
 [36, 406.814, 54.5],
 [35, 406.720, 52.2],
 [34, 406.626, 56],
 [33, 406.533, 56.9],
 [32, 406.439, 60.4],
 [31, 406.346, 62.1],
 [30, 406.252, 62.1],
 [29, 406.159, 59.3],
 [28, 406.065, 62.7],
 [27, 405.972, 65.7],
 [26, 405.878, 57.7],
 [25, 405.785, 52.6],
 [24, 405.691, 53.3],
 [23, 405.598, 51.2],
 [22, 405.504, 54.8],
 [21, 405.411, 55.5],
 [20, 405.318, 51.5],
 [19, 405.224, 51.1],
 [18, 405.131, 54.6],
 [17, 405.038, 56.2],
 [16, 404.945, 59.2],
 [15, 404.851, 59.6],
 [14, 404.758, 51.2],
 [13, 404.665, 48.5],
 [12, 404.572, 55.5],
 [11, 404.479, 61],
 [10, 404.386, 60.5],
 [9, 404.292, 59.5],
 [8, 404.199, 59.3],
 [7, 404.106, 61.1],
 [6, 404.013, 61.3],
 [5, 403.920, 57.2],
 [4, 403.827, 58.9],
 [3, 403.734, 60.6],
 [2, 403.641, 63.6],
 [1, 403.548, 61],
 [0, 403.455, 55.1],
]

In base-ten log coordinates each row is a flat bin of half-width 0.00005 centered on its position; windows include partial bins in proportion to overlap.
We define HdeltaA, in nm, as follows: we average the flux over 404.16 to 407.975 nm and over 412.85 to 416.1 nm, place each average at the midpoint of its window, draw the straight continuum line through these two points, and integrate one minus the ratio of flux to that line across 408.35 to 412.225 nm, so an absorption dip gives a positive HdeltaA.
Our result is 0.27 nm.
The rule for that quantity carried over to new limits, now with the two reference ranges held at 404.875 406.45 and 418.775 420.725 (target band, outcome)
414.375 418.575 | 0.16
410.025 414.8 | 0.05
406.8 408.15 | -0.06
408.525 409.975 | 0.07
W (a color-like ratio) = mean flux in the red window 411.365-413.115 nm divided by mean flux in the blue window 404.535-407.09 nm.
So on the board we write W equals 1.0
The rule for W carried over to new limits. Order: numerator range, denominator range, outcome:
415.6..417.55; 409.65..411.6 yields 1.10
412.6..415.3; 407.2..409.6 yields 1.02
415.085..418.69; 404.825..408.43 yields 0.92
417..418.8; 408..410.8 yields 0.91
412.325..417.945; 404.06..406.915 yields 1.00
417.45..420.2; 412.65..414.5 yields 0.87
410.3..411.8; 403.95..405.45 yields 0.89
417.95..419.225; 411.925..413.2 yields 0.83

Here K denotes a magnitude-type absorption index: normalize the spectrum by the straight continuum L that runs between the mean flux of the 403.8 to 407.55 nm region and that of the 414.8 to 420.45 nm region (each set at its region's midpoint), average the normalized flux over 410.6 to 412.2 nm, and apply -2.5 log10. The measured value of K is 0.093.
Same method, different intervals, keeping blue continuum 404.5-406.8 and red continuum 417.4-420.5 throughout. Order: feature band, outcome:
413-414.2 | -0.11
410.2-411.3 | 0.12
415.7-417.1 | -0.13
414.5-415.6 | 0.01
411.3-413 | -0.06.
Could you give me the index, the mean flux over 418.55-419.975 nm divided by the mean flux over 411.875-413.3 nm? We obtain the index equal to 0.94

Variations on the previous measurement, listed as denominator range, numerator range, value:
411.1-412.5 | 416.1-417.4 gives 1.09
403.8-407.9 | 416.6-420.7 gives 0.92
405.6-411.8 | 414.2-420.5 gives 0.97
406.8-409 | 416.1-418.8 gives 0.92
